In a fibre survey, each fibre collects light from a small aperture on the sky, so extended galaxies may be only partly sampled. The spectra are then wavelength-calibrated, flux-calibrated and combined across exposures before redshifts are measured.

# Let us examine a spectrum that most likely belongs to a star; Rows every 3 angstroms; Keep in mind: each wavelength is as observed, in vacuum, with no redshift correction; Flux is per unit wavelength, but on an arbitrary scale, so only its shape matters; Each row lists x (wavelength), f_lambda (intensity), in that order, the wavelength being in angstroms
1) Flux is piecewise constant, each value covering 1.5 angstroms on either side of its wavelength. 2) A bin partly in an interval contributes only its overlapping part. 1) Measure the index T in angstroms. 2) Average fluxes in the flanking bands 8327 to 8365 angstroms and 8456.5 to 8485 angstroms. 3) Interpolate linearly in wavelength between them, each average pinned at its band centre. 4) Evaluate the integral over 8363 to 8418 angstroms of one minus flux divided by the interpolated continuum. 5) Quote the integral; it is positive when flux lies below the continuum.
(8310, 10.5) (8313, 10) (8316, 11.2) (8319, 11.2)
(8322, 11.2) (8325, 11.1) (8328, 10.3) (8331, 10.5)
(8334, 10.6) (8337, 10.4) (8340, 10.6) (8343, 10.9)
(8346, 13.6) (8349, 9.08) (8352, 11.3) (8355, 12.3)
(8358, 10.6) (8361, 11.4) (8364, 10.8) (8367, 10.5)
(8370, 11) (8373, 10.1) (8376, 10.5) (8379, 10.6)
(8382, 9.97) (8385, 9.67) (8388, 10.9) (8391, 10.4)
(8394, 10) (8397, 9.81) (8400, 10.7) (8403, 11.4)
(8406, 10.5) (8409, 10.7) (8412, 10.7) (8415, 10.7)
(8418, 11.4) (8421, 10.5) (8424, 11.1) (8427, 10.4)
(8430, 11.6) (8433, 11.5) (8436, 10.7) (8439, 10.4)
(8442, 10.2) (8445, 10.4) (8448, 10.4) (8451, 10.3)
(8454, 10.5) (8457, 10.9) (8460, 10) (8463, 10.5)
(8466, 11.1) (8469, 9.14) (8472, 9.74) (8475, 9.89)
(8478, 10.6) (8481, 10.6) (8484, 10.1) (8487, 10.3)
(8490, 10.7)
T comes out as 0.94 angstroms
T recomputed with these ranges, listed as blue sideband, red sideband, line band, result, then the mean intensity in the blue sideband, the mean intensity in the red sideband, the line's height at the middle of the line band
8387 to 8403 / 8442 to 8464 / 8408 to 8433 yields -1.2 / 10.4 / 10.4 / 10.4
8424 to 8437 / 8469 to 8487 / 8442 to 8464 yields 0.4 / 11.1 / 10.1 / 10.6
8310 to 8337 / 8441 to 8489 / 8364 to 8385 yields 0.3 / 10.7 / 10.3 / 10.6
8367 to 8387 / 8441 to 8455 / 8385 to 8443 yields -1.9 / 10.3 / 10.4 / 10.3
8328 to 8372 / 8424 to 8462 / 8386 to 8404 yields 0.5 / 10.9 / 10.6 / 10.8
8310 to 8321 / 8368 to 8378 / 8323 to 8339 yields 0.2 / 10.8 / 10.5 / 10.7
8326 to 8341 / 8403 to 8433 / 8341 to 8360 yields -1.3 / 10.5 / 10.9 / 10.6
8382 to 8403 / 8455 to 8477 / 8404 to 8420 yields -0.8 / 10.3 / 10.2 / 10.3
